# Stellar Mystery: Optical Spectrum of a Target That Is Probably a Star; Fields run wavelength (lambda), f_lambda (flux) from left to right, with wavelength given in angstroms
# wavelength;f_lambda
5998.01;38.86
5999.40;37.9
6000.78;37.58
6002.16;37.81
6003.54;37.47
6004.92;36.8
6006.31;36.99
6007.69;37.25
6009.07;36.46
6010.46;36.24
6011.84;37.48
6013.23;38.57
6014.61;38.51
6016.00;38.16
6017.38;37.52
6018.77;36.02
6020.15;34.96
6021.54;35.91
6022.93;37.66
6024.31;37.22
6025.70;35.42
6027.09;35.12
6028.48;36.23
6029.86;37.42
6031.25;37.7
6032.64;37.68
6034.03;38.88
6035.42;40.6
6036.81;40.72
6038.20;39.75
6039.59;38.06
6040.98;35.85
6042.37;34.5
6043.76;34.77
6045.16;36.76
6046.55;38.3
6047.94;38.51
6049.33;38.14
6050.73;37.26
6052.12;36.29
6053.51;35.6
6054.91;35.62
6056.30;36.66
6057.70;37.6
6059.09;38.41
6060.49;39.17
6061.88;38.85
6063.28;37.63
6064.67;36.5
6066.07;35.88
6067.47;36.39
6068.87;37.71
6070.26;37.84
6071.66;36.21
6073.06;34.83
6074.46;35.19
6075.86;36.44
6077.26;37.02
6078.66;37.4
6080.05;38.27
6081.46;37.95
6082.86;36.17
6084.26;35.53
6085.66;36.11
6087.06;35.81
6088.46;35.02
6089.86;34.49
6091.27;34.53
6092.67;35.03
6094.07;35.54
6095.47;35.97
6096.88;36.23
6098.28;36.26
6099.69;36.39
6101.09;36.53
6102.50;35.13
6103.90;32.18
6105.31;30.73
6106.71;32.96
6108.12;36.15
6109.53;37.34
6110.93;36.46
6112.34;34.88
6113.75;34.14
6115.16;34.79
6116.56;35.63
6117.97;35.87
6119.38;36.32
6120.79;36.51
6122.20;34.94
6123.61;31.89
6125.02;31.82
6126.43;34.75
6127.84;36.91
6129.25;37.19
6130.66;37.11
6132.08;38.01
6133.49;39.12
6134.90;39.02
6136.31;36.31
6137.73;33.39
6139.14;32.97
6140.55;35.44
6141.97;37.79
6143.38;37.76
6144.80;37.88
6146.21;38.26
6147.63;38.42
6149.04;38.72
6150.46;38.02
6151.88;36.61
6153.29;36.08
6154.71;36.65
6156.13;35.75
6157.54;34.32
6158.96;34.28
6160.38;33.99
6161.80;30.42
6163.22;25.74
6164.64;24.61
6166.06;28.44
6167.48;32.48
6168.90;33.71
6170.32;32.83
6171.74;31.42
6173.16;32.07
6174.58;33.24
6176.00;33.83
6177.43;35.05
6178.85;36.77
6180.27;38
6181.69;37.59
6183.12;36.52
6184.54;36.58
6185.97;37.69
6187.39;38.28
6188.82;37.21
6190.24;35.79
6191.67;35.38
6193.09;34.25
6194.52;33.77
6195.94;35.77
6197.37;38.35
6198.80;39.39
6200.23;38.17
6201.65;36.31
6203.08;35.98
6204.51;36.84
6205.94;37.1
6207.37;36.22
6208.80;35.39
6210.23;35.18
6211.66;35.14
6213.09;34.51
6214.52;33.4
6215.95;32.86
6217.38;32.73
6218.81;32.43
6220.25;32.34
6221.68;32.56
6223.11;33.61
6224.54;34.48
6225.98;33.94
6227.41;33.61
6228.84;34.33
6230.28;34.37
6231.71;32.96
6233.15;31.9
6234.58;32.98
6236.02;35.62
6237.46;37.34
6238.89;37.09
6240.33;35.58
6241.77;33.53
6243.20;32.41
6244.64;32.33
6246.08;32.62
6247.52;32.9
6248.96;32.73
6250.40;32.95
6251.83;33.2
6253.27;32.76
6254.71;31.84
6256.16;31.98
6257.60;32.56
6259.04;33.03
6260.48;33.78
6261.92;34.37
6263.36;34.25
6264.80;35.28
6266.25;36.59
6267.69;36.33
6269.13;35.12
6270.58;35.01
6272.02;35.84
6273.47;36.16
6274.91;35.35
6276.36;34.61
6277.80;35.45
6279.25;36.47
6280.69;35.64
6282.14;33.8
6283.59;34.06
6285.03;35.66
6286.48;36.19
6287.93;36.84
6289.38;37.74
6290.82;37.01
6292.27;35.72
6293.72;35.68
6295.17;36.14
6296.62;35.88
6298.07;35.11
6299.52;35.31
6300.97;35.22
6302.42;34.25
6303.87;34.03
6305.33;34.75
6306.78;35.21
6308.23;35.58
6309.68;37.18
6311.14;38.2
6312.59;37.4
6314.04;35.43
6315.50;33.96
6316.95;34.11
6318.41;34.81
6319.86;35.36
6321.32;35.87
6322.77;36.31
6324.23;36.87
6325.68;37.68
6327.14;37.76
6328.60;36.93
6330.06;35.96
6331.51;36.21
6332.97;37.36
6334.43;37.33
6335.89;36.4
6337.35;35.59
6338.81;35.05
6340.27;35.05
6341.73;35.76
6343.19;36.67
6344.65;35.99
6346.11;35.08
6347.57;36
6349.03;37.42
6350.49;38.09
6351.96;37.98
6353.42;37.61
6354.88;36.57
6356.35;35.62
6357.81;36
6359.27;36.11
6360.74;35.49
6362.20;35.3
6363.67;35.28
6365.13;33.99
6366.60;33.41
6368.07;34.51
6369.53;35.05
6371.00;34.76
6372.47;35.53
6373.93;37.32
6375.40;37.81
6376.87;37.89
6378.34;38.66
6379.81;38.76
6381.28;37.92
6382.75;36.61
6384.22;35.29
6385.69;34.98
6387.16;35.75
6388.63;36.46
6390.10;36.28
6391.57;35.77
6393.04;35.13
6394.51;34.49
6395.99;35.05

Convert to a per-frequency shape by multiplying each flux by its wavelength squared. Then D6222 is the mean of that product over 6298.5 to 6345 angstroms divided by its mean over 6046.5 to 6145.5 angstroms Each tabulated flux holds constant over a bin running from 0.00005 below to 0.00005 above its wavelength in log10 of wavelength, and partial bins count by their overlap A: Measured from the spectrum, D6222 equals 1.1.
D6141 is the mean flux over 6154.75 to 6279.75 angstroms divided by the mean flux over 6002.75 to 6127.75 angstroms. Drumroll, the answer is 0.9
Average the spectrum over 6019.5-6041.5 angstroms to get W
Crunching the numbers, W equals 37.5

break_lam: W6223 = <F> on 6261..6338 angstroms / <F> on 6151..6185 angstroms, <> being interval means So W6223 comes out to 1.1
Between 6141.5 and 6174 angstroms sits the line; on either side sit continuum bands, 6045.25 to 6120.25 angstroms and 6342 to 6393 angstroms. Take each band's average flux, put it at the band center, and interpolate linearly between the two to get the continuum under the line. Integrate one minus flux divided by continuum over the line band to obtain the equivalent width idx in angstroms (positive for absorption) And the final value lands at 1.8 angstroms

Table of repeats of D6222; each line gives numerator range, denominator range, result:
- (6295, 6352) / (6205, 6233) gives 1.09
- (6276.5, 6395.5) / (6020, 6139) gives 1.08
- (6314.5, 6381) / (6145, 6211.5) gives 1.08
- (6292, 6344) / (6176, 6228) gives 1.05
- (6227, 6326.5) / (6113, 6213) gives 1.02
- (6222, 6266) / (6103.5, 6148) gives 0.98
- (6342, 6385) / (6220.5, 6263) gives 1.12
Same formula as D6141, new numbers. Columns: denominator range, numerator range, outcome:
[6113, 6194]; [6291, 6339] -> 1.02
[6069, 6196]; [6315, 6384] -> 1.02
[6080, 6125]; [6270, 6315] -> 1.01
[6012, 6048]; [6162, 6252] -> 0.92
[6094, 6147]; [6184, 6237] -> 0.98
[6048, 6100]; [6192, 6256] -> 0.94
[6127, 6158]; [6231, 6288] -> 0.93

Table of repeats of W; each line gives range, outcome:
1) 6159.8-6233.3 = 34.4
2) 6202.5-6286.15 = 34.3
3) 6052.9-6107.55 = 36.1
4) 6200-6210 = 36.4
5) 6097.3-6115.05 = 34.9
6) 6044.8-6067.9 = 37.3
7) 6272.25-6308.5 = 35.5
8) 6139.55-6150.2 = 37.6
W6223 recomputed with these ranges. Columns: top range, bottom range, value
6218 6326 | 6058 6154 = 0.96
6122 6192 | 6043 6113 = 0.97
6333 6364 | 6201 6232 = 1.05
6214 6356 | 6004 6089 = 0.95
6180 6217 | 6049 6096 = 0.99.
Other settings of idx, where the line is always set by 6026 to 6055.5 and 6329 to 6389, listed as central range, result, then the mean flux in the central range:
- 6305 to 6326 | 0.26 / 35.9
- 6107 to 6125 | 0.89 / 35.2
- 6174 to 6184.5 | 0.25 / 35.9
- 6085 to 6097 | 0.57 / 35.4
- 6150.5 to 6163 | 0.79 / 34.6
